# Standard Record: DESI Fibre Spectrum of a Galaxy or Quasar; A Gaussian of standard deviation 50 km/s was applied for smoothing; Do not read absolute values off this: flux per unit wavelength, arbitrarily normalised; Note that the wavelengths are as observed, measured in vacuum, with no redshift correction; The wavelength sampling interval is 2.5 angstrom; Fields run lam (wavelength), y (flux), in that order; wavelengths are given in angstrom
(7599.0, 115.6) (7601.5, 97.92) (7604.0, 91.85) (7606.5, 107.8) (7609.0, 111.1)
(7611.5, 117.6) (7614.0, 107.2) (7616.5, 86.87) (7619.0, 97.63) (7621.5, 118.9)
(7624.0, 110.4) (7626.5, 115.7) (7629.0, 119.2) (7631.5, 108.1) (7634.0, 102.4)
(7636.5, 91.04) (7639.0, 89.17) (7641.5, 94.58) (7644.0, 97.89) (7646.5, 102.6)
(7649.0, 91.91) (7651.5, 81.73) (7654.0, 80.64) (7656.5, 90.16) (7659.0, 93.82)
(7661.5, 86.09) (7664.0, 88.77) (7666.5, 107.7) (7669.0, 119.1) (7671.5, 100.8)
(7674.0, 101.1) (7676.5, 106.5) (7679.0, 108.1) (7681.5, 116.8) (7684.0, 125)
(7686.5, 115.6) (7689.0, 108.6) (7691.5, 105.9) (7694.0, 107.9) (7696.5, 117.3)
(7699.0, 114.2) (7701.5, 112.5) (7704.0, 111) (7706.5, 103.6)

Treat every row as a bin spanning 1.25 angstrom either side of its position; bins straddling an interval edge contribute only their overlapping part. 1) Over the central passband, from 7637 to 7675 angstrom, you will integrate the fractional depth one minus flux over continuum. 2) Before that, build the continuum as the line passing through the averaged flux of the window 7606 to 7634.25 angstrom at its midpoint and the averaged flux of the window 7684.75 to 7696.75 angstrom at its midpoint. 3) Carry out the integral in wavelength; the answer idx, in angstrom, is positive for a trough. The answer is 5.2 angstrom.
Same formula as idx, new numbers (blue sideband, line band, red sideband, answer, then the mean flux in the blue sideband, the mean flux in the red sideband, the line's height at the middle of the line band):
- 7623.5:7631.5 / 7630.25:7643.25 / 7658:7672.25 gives 1.6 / 114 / 99.4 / 111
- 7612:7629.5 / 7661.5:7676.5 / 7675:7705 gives 1.2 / 108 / 112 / 111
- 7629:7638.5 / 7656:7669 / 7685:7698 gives 1.3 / 102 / 111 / 107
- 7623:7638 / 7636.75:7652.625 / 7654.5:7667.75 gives 1.2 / 107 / 92.6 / 101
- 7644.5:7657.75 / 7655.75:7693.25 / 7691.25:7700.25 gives -1.3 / 89.9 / 112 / 101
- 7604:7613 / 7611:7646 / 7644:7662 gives -1.1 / 109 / 90.3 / 101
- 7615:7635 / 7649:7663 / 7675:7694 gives 2.9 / 107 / 112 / 110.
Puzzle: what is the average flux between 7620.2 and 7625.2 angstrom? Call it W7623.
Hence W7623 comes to 115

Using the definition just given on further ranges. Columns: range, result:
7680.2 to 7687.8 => 119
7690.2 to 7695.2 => 107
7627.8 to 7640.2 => 102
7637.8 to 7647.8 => 96.1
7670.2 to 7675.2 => 101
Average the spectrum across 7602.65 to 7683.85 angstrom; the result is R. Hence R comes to 102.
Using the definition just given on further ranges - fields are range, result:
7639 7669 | 93.3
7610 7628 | 108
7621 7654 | 101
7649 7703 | 104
